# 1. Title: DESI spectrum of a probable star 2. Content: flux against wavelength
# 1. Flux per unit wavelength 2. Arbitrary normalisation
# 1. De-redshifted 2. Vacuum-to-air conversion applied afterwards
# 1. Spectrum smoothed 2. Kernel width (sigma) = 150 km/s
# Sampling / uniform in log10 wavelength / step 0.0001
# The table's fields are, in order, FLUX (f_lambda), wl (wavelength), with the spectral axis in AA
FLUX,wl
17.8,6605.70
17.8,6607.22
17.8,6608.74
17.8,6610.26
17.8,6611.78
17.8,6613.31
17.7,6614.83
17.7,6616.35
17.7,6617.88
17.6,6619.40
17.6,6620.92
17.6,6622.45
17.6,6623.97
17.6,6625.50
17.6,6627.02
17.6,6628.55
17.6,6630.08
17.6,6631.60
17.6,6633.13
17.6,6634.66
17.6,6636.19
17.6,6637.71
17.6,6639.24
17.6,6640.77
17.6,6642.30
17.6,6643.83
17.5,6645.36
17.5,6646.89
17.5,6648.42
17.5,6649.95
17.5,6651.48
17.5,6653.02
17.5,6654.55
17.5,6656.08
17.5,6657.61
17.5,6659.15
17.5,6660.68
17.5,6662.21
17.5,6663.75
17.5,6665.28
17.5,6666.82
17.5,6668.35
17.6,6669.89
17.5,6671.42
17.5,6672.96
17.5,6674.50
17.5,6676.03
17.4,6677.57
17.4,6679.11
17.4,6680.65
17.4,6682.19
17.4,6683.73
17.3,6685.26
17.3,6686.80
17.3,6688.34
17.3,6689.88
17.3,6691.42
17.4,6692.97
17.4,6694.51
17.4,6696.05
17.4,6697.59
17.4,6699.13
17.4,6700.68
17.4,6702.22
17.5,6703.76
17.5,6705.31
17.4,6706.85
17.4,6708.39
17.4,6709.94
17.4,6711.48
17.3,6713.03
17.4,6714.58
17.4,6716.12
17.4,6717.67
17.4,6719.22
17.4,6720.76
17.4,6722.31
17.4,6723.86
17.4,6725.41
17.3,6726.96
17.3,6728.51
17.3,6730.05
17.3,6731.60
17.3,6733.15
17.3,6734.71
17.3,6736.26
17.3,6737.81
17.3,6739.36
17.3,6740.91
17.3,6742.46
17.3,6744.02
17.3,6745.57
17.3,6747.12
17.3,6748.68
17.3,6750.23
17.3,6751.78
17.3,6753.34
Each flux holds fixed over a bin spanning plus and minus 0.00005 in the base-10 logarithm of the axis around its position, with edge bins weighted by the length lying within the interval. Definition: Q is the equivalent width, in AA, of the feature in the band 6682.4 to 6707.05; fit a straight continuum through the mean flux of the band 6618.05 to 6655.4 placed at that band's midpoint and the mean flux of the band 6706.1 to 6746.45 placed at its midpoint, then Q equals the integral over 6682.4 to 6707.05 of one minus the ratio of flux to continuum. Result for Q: 0.1 AA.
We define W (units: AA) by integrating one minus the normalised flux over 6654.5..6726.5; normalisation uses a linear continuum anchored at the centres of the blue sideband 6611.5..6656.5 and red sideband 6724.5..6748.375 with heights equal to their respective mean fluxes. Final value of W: 0.0 AA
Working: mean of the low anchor 17.6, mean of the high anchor 17.3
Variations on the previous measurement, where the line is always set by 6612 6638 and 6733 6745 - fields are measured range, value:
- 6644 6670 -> 0.05 AA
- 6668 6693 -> 0.08 AA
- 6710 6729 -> -0.03 AA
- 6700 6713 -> -0.02 AA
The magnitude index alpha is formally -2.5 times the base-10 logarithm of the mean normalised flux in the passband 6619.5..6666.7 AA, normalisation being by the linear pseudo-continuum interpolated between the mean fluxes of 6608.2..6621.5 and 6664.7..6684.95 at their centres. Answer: 0.003 mag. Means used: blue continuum 17.7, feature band 17.6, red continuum 17.5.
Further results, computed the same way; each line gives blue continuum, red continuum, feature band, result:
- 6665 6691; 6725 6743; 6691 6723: 0.00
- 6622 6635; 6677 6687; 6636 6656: 0.00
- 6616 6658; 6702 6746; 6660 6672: 0.00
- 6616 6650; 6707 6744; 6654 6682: 0.00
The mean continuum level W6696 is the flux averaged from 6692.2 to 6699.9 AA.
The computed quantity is 17.4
